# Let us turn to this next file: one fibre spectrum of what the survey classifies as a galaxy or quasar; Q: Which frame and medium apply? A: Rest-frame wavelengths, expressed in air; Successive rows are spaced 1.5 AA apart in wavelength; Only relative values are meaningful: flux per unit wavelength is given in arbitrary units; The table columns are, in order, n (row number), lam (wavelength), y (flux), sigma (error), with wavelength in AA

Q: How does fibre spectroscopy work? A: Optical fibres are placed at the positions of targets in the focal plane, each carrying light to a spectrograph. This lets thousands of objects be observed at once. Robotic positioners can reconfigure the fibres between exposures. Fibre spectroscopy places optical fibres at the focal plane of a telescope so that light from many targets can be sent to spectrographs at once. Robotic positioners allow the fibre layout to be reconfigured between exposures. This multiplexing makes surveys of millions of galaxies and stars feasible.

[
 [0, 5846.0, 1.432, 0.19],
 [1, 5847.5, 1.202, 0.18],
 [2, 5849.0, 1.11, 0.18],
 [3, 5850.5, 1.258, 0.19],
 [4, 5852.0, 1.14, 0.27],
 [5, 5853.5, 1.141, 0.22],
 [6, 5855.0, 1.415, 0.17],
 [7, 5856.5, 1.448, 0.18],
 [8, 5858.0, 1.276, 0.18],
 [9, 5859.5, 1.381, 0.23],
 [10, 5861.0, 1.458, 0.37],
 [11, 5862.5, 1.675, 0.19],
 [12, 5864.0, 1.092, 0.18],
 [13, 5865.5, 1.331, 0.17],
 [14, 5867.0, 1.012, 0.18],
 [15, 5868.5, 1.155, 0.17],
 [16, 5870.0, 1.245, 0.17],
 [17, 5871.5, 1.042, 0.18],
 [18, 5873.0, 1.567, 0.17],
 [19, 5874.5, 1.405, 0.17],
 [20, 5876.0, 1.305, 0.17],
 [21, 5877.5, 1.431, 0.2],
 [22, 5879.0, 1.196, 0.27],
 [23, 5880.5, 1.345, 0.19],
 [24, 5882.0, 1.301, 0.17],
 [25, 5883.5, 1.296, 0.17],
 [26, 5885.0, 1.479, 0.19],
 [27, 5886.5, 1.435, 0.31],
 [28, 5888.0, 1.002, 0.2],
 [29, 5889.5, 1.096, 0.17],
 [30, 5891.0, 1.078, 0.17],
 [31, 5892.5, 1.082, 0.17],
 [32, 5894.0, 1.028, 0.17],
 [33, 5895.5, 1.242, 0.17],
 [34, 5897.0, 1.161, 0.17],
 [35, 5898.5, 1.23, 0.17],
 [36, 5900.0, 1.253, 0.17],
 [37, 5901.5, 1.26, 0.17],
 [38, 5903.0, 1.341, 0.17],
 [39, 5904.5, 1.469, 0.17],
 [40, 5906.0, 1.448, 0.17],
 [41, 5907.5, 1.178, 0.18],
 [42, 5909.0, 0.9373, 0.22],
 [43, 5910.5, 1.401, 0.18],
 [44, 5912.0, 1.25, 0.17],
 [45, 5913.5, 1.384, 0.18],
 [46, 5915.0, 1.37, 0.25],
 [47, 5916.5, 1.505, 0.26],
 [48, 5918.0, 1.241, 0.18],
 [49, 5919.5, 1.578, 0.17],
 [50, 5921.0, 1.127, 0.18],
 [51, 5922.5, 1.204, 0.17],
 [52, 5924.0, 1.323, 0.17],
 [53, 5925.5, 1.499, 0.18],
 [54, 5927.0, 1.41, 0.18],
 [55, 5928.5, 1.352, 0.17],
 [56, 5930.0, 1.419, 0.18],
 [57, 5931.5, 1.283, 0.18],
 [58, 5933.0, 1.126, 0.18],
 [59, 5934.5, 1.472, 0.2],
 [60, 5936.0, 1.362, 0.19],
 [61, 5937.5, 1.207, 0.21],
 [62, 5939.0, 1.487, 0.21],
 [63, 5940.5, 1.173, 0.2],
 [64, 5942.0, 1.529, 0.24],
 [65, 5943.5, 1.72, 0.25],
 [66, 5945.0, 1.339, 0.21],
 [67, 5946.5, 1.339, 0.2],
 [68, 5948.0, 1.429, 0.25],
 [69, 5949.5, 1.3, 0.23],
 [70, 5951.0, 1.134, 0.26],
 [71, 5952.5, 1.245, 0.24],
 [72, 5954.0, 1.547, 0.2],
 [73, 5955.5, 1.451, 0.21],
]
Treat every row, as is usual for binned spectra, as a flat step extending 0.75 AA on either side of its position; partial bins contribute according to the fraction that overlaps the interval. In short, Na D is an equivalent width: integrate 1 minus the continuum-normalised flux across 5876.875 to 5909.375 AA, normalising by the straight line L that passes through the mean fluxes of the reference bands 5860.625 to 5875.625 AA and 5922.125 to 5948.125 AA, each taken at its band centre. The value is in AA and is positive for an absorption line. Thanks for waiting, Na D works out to 2.0 AA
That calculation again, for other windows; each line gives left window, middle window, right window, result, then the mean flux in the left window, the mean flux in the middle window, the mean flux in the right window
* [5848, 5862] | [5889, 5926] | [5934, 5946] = 2.7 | 1.3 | 1.27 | 1.41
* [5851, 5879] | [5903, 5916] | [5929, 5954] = 0.2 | 1.3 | 1.31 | 1.35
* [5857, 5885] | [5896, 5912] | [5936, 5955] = 0.9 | 1.31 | 1.27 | 1.37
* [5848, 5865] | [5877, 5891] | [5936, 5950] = 0.6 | 1.31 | 1.27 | 1.39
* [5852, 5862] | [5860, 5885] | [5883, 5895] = -0.8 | 1.35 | 1.31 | 1.19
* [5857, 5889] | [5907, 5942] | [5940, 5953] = 0.6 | 1.31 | 1.32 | 1.36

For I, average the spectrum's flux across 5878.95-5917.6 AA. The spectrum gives 1.26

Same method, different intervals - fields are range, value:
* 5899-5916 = 1.3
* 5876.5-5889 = 1.31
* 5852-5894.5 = 1.27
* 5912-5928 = 1.36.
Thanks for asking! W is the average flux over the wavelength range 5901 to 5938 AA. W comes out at 1.33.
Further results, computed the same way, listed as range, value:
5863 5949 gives 1.3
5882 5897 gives 1.2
